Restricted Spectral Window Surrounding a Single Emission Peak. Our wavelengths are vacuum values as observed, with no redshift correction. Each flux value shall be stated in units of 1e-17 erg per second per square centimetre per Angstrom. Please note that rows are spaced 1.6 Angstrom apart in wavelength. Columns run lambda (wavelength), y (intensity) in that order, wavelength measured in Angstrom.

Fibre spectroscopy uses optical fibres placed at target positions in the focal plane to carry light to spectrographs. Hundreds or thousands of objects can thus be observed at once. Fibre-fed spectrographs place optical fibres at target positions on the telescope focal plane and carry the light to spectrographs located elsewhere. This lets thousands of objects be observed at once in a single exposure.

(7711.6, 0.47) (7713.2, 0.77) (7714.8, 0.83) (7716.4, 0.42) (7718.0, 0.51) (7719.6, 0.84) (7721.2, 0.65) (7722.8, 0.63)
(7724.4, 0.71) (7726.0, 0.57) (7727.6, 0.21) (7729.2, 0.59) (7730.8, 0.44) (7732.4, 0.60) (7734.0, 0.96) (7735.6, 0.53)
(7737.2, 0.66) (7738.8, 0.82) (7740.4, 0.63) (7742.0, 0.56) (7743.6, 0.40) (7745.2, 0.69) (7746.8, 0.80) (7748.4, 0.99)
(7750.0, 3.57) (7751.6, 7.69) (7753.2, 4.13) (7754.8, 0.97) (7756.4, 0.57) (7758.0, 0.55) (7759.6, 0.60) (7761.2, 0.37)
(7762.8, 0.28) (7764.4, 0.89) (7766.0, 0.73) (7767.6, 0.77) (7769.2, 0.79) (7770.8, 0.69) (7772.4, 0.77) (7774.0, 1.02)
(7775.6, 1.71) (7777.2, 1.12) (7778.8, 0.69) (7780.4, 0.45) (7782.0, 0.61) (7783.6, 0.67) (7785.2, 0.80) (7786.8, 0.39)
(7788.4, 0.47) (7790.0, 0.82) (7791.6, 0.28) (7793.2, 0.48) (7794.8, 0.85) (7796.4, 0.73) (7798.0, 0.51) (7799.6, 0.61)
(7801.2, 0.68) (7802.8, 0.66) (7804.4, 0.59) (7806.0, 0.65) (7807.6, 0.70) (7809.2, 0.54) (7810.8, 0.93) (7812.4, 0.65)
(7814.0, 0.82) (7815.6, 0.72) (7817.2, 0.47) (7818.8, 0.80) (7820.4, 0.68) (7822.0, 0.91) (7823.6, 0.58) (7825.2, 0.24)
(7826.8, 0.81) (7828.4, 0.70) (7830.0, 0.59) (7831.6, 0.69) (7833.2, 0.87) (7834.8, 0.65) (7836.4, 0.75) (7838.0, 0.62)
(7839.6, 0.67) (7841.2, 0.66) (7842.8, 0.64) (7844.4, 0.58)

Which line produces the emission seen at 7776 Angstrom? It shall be [N II]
